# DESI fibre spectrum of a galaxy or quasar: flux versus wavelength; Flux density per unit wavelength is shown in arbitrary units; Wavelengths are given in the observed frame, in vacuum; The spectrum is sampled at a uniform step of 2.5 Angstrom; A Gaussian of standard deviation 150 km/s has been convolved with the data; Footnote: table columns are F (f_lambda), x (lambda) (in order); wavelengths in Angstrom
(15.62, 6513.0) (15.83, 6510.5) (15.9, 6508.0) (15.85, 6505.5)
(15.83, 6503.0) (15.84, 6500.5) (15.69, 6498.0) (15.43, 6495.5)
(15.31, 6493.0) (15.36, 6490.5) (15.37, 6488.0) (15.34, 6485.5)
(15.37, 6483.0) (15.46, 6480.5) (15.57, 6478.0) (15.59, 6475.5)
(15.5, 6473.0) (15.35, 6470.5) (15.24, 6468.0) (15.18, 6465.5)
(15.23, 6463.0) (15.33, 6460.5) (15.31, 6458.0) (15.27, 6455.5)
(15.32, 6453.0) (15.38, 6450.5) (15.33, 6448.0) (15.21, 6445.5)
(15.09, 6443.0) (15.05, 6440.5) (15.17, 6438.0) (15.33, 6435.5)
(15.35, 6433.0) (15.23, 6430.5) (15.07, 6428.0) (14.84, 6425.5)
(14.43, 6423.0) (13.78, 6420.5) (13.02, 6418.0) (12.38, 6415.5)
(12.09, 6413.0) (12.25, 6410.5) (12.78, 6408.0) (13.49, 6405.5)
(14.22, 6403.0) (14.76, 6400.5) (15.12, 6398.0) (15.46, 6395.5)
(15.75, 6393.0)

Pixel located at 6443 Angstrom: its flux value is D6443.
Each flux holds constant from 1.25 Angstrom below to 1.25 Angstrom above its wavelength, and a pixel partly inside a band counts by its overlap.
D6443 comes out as 15.09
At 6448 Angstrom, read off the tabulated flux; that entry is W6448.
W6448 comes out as 15.33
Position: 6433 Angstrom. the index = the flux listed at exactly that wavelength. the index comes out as 15.35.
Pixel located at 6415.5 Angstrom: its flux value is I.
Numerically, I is 12.38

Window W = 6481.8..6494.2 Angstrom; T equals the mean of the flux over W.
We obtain 15.4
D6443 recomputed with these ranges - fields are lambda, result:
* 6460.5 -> 15.33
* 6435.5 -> 15.33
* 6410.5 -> 12.25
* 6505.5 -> 15.85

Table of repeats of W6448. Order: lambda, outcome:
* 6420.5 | 13.78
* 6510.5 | 15.83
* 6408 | 12.78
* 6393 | 15.75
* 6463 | 15.23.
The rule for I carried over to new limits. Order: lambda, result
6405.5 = 13.49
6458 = 15.31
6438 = 15.17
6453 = 15.32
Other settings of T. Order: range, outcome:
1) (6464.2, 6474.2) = 15.3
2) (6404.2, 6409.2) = 13.1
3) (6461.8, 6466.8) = 15.2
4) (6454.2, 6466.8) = 15.3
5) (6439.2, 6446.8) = 15.1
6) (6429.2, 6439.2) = 15.3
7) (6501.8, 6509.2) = 15.9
